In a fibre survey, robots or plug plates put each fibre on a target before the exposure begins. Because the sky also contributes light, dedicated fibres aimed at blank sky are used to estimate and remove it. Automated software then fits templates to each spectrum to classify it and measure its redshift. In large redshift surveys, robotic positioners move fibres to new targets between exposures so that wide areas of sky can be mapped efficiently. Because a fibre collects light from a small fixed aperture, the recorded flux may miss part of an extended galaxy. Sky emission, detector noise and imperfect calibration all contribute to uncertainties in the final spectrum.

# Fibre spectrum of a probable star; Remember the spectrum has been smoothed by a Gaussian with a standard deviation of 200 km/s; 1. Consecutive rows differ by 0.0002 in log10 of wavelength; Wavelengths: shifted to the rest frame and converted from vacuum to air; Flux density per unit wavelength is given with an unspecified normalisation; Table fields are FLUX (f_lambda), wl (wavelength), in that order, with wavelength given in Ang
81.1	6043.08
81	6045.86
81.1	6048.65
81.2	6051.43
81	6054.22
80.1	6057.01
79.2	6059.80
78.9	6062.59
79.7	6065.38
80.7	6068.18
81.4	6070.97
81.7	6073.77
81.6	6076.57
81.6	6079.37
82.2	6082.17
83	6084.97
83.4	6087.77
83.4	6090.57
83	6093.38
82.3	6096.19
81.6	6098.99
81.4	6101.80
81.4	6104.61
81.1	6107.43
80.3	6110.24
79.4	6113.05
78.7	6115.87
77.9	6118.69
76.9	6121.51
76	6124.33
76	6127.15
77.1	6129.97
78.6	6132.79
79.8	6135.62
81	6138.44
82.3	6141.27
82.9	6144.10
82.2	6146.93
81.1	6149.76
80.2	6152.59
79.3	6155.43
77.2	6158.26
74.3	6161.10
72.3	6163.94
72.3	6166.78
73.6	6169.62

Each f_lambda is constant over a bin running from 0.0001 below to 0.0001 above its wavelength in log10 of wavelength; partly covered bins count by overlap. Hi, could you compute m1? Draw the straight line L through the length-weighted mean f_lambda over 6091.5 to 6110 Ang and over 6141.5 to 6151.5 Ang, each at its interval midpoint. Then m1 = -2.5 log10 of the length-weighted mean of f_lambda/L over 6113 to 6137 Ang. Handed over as 0.06 mag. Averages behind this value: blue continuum 81.7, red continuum 82.1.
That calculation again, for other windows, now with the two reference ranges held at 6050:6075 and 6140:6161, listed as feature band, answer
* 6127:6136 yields 0.03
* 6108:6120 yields 0.02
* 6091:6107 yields -0.02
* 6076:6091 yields -0.03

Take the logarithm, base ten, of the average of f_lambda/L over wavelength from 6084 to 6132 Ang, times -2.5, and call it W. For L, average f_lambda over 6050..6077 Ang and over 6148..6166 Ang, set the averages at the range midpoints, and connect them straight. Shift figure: -0.02 mag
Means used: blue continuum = 80.5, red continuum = 77.3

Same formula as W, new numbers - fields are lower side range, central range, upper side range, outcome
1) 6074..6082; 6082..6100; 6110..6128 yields -0.03 mag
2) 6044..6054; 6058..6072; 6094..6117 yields 0.01 mag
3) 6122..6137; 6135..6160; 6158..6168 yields -0.07 mag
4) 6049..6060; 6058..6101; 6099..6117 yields -0.01 mag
